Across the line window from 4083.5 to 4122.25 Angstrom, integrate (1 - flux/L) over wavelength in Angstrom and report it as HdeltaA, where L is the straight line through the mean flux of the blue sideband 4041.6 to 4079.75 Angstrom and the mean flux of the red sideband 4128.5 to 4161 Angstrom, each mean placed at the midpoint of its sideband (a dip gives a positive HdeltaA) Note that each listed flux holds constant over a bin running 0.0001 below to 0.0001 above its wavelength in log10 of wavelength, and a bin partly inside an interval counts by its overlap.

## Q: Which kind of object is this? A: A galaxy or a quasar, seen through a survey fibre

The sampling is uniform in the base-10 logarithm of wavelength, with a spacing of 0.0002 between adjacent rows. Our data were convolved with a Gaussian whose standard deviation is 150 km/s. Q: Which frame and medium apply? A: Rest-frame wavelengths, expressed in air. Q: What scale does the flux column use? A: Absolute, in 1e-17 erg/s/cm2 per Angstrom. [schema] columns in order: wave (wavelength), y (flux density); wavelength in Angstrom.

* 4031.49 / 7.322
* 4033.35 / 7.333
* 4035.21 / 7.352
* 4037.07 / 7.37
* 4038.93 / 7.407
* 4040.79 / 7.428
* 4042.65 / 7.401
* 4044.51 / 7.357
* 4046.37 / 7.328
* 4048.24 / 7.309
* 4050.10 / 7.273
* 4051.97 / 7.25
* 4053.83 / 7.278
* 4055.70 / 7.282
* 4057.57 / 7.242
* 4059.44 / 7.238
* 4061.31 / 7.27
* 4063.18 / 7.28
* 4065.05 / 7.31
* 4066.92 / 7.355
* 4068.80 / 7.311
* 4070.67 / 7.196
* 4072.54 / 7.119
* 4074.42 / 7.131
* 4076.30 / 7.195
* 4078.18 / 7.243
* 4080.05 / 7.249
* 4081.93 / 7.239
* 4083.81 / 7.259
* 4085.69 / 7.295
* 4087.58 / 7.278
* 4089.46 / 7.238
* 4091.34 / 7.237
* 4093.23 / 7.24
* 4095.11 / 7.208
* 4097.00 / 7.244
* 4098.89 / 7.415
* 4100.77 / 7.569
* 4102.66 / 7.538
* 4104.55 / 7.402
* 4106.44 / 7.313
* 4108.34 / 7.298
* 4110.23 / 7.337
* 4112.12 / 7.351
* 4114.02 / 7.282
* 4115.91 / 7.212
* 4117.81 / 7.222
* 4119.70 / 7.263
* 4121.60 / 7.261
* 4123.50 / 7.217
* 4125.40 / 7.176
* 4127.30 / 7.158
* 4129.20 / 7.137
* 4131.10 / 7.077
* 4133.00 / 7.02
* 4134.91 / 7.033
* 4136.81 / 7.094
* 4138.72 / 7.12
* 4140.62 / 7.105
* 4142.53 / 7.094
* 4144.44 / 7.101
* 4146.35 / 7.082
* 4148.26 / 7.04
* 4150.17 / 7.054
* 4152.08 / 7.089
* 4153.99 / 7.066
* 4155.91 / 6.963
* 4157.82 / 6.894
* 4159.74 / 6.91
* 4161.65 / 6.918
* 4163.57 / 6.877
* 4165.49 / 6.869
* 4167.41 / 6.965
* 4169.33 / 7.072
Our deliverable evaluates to -0.8 Angstrom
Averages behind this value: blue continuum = 7.27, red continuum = 7.05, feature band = 7.31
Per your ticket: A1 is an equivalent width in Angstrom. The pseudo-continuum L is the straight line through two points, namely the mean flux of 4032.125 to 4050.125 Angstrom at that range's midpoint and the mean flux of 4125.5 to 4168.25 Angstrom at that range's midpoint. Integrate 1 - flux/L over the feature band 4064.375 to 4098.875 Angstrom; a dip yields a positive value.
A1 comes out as -0.1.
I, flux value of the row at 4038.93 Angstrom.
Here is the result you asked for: 7.407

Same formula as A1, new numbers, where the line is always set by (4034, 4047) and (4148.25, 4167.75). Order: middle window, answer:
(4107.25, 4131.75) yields -0.5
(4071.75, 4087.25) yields 0.0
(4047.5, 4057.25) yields 0.1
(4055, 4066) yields 0.1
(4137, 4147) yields -0.1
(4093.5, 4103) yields -0.3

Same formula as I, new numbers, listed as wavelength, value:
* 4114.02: 7.282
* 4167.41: 6.965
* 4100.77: 7.569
